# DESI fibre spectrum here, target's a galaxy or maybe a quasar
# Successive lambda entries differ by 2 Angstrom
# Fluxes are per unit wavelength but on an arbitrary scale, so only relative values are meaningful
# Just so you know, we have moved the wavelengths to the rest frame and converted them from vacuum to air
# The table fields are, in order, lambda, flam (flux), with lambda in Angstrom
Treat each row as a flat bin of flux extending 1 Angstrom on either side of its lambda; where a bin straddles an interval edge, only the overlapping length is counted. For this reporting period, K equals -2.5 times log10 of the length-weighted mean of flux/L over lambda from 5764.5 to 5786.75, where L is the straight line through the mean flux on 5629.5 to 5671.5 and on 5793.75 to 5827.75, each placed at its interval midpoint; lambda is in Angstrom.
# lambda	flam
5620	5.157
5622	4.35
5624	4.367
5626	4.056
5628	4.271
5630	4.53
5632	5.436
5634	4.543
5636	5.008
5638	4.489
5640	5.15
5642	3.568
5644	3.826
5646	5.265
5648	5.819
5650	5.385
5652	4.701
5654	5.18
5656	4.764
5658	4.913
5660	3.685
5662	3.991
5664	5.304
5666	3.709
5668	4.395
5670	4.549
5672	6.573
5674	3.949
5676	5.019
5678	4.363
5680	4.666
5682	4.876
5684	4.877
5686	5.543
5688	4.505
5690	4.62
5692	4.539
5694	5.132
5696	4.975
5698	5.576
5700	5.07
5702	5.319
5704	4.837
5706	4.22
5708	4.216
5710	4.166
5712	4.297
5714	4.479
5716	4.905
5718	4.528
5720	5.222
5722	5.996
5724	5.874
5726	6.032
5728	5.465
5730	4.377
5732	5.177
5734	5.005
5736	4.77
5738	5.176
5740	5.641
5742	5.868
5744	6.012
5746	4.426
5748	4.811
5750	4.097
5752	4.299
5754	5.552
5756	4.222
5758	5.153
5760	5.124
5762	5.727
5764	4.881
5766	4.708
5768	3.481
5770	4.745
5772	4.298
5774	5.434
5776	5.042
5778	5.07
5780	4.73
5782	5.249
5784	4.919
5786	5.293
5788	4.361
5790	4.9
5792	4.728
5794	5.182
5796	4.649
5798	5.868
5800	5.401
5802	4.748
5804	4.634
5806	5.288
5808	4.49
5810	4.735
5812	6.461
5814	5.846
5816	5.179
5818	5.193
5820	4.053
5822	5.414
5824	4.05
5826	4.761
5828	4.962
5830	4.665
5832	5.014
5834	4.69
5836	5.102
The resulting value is 0.036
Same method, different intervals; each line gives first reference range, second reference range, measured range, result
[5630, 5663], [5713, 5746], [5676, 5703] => 0.016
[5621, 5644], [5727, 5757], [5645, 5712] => -0.023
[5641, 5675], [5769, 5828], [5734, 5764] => -0.038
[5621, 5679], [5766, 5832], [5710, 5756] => -0.053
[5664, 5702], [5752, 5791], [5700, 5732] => -0.017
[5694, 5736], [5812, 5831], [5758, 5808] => 0.012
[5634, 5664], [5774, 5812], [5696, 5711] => 0.009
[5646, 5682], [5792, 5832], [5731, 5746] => -0.088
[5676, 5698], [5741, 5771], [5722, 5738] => -0.090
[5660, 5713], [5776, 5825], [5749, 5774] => 0.044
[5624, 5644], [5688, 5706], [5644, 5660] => -0.077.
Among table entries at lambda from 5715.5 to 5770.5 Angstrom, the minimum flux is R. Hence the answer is 3.481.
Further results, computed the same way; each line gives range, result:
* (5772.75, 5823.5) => 4.053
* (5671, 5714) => 3.949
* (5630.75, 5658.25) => 3.568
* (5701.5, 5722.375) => 4.166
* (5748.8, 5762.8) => 4.097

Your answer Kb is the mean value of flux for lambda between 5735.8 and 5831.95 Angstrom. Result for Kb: 4.97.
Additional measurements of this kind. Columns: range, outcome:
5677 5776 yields 4.93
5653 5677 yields 4.67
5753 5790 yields 4.89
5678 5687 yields 4.92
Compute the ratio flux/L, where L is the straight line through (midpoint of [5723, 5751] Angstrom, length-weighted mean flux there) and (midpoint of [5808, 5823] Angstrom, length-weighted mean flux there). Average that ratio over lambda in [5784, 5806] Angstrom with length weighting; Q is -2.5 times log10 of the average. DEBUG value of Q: 0.05 mag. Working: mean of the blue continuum 5.2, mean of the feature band 4.99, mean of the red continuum 5.22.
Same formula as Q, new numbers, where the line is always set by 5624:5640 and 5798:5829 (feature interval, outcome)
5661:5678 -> 0.01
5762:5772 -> 0.09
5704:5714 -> 0.12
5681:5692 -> -0.02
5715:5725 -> -0.10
